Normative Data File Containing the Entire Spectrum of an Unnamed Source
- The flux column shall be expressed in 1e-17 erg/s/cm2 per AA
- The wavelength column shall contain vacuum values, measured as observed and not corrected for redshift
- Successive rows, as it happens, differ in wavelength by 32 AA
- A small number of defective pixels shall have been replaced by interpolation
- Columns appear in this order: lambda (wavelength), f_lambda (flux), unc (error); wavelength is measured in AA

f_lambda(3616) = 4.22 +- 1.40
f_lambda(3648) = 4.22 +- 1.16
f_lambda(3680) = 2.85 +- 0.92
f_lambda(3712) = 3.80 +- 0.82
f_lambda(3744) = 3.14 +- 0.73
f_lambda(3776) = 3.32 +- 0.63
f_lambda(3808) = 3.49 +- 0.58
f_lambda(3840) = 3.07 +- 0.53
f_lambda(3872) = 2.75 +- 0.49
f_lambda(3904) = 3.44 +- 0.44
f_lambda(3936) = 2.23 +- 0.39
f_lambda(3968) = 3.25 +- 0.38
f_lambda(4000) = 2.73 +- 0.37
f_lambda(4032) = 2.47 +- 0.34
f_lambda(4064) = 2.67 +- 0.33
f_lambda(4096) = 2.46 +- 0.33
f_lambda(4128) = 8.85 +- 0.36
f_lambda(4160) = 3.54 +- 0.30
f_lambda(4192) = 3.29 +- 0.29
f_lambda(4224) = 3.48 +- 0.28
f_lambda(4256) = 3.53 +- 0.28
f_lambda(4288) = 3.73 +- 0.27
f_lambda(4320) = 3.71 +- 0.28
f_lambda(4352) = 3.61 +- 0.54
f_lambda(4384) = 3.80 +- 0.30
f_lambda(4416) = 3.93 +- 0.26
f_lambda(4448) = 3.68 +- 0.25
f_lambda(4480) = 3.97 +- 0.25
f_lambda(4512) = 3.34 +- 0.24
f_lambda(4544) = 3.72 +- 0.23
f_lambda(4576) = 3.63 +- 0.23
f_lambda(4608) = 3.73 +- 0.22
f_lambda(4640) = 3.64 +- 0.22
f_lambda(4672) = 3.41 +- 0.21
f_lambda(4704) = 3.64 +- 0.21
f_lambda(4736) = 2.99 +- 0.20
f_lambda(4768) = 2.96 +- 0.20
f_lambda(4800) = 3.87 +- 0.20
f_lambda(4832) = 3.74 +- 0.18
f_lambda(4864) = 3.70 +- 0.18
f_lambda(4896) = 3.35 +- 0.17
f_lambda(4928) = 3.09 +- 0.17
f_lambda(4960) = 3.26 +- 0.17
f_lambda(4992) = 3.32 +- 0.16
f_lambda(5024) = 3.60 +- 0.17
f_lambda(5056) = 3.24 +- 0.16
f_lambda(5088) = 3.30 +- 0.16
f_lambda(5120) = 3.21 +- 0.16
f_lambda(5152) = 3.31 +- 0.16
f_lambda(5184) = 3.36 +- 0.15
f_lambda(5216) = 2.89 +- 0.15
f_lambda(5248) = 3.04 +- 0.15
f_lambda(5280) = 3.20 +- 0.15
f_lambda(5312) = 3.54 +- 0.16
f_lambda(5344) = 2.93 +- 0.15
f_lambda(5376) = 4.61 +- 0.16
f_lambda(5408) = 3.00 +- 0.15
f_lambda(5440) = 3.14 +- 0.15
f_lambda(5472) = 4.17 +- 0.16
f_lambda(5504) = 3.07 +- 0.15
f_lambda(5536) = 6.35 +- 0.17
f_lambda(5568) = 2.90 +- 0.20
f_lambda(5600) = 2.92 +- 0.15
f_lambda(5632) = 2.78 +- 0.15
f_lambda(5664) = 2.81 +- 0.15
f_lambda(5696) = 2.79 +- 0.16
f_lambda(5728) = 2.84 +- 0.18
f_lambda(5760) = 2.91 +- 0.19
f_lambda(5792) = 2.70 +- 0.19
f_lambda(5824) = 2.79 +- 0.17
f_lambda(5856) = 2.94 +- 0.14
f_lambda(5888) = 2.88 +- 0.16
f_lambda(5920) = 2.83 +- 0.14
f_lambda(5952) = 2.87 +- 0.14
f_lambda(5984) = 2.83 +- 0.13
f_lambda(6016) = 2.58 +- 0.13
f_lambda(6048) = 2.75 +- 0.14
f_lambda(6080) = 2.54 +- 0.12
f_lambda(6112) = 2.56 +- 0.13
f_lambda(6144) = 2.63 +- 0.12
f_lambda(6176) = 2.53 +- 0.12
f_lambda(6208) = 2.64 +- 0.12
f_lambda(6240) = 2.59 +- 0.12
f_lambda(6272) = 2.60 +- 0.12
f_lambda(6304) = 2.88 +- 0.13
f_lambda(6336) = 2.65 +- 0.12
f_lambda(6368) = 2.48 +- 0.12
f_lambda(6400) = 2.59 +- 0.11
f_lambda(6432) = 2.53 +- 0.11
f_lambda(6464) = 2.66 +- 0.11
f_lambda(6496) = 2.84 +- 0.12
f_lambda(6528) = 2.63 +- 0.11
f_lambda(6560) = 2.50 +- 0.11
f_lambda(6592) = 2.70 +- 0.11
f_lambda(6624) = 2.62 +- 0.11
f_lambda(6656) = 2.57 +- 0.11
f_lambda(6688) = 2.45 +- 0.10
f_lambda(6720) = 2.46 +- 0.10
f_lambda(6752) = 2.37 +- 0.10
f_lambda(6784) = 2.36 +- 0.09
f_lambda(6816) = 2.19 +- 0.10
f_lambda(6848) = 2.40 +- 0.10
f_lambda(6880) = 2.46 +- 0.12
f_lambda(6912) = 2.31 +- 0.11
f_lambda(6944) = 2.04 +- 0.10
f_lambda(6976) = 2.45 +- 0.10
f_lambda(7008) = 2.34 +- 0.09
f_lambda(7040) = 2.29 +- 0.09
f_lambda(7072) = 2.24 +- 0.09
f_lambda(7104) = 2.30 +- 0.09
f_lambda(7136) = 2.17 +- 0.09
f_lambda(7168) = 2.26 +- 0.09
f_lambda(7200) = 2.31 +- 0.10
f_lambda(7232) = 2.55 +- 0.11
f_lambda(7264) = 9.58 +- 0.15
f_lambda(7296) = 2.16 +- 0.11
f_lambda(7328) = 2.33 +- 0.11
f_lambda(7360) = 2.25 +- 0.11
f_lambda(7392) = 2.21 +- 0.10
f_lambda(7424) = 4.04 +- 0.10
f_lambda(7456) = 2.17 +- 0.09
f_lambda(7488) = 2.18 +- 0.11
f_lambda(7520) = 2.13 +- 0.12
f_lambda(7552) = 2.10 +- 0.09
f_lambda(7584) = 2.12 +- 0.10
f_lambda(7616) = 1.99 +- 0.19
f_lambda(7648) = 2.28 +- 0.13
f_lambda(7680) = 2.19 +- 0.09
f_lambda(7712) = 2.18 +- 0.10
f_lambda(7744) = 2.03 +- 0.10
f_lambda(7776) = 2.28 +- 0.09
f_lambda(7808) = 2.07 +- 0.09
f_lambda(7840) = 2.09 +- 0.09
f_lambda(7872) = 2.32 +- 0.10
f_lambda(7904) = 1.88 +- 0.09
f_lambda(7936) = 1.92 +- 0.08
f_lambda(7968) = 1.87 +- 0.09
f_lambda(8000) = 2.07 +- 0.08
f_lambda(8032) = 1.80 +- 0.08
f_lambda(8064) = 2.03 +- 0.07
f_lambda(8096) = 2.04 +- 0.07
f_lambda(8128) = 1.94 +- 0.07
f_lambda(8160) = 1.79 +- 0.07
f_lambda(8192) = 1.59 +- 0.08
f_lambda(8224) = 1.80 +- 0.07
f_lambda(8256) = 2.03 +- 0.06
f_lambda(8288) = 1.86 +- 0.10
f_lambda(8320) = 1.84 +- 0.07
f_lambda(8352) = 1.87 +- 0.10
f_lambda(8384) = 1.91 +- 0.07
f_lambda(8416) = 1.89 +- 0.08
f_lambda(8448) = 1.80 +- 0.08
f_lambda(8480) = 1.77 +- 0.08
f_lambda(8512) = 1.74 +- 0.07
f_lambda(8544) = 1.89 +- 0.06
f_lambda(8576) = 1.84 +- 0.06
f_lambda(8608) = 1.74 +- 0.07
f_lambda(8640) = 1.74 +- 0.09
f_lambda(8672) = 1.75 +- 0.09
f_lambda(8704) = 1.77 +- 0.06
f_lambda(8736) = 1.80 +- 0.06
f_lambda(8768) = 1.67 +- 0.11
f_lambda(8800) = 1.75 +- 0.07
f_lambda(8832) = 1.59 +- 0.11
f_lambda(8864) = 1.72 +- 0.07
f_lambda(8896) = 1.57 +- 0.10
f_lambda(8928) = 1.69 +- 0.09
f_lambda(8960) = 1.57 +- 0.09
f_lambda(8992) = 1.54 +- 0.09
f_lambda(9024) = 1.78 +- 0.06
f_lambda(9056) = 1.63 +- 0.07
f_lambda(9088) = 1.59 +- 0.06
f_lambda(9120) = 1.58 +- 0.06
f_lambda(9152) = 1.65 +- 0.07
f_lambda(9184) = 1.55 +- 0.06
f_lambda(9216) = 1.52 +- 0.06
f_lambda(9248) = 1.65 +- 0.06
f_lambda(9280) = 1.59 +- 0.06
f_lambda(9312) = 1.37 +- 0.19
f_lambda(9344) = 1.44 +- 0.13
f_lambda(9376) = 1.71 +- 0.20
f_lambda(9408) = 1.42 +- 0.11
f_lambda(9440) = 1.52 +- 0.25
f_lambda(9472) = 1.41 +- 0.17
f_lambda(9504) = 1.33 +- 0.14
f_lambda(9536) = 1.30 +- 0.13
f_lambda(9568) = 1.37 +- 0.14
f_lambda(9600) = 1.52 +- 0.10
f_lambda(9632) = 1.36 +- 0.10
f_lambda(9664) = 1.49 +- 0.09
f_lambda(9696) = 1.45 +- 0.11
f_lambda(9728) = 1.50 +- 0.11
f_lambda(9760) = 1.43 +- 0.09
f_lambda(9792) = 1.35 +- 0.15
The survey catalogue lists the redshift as 0.105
